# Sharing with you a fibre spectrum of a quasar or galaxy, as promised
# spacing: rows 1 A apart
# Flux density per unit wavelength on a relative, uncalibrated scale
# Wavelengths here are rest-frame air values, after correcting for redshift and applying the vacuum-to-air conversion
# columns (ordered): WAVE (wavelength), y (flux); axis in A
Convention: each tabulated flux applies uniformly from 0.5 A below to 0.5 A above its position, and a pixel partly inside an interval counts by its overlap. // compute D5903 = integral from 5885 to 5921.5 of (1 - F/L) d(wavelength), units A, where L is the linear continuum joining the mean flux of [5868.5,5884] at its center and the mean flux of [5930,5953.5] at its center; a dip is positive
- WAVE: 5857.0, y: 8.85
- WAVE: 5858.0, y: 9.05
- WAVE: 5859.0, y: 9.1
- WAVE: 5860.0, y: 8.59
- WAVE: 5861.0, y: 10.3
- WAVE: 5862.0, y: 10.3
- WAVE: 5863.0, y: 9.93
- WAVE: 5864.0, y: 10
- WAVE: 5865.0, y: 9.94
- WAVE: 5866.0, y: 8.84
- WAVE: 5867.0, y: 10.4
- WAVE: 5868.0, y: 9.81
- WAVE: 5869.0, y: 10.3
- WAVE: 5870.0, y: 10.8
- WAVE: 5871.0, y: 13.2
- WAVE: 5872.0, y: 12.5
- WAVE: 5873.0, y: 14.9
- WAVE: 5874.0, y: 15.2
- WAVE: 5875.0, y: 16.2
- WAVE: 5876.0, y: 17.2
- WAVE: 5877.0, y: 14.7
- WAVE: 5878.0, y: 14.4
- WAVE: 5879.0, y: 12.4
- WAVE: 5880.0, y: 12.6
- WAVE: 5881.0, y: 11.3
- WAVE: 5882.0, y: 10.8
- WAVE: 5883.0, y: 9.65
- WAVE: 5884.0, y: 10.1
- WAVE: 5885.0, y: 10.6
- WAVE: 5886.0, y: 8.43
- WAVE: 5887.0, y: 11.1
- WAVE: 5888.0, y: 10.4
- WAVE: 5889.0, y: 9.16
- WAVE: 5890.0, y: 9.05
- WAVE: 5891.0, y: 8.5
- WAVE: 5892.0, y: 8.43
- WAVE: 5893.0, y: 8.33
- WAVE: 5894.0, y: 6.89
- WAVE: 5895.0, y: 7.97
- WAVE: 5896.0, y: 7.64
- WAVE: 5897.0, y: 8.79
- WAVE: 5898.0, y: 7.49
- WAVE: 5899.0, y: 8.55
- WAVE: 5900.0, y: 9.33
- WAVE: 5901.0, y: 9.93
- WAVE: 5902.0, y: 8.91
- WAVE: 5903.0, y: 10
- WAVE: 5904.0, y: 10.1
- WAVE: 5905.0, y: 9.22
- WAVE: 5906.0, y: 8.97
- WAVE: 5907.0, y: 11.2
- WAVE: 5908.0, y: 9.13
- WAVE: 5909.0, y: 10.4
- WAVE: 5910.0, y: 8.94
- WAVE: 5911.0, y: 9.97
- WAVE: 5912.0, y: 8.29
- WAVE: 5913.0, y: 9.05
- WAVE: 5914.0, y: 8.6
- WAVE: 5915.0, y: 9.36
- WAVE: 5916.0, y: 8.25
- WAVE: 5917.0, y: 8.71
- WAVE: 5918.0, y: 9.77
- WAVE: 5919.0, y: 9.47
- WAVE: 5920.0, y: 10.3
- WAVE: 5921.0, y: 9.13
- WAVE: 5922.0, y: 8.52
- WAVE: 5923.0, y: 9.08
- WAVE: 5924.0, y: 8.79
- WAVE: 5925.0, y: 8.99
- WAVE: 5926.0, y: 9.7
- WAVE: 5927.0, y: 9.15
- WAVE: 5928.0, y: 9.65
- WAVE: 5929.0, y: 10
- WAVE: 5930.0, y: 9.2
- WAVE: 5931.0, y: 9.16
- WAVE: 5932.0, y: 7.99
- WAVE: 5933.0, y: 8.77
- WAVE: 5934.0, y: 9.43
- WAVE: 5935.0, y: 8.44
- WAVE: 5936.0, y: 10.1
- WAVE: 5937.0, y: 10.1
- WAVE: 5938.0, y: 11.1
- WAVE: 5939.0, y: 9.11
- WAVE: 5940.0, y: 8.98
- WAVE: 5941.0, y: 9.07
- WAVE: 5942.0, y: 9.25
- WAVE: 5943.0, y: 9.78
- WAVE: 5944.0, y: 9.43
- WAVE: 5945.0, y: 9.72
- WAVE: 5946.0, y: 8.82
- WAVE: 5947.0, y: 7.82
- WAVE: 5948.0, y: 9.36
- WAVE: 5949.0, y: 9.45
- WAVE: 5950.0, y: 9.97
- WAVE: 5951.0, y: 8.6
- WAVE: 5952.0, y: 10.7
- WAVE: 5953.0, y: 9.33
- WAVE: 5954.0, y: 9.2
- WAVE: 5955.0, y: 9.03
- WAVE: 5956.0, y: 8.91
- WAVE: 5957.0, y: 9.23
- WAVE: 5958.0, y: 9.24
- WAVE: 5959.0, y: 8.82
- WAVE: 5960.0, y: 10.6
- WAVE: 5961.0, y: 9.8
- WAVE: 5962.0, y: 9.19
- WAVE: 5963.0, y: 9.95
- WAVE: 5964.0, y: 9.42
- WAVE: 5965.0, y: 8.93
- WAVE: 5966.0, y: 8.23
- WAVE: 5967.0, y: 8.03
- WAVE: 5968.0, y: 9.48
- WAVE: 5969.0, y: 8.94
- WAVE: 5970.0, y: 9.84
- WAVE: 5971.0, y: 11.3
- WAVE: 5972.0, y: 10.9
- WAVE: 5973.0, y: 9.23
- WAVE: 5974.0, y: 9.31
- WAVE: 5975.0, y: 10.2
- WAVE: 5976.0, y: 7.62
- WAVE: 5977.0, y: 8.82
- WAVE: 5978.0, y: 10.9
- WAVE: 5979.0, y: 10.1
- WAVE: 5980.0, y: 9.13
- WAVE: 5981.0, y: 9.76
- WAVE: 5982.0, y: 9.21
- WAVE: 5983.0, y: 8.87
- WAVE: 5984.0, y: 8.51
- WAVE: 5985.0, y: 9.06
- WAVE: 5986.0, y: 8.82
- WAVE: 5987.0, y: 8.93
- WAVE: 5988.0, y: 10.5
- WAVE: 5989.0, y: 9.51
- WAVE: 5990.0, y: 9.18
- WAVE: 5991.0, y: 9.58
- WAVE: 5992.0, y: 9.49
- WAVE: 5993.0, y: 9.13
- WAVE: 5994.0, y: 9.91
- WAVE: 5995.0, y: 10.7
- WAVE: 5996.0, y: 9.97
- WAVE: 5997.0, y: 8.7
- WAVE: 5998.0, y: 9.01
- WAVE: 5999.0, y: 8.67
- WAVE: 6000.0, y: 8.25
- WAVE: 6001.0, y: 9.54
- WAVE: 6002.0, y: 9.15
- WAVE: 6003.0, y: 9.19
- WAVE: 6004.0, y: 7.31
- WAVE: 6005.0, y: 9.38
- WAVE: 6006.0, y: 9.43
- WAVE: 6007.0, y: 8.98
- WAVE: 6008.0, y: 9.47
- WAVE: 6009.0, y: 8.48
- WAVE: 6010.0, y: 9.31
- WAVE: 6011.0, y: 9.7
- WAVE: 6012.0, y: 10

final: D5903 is 7.4 A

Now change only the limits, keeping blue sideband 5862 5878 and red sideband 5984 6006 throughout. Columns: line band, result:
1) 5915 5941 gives 3.8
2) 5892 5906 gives 3.5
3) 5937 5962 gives 2.3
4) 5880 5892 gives 1.9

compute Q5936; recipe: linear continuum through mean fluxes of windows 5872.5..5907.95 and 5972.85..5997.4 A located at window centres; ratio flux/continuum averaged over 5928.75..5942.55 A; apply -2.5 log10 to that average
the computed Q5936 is 0.074 mag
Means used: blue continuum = 10.5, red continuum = 9.41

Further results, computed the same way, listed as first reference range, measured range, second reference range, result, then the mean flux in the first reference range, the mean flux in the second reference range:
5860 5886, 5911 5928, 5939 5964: 0.134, 11.7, 9.34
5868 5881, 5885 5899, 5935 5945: 0.389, 13.5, 9.6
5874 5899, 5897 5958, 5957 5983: 0.083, 10.6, 9.46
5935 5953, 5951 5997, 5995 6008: -0.023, 9.46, 9.05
